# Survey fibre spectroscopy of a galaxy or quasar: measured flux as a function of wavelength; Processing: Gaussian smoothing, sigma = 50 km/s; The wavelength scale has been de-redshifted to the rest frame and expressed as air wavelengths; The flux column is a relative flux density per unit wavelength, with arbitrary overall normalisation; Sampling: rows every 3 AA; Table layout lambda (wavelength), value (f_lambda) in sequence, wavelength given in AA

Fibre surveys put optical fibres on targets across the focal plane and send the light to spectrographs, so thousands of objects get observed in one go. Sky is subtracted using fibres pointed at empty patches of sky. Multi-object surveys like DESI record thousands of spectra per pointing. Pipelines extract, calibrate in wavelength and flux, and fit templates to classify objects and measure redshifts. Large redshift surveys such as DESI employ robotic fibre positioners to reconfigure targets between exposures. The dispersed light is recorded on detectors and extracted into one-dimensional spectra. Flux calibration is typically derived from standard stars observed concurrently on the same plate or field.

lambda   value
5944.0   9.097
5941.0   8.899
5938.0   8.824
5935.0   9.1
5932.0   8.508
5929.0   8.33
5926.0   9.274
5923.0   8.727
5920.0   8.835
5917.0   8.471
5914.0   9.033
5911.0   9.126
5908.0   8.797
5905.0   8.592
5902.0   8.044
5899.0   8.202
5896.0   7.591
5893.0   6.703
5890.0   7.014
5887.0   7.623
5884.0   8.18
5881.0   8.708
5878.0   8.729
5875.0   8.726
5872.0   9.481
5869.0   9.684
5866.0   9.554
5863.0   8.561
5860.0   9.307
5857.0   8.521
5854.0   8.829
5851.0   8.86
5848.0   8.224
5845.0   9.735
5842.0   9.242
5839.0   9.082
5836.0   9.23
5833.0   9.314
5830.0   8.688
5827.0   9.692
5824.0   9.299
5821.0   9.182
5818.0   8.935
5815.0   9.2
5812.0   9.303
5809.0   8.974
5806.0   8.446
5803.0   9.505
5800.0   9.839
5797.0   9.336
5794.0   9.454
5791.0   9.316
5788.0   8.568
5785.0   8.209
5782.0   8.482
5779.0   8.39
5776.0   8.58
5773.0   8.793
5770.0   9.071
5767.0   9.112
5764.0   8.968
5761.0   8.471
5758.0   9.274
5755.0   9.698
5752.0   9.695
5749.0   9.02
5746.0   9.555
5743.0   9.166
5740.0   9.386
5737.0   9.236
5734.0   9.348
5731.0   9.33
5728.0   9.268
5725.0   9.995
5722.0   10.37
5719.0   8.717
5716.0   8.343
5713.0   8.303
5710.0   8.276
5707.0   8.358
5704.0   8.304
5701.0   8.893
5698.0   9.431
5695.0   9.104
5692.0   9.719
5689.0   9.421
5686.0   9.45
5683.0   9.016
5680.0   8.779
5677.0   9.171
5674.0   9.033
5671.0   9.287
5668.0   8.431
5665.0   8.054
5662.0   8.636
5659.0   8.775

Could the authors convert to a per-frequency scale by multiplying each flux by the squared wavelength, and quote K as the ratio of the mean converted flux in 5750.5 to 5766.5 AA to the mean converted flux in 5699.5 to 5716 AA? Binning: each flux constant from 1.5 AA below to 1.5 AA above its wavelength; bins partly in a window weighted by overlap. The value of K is 1.11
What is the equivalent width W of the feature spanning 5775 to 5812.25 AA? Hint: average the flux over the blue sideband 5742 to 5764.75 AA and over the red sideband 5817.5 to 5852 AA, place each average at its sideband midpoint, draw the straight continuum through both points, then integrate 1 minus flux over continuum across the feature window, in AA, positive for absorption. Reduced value 1.0 AA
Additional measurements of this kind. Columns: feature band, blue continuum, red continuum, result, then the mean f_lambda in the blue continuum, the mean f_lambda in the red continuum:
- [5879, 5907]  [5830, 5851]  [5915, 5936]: 3.13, 9.09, 8.75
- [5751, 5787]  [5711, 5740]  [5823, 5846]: 1.38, 9.21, 9.28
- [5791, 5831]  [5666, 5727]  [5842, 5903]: -2.42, 9.01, 8.54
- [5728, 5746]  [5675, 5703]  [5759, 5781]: -0.73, 9.2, 8.77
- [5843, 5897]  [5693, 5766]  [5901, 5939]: 1.68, 9.11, 8.75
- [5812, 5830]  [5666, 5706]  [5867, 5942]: -1.00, 9.06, 8.53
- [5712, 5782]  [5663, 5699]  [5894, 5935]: -1.57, 9.06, 8.58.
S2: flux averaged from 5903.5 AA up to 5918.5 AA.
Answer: 8.8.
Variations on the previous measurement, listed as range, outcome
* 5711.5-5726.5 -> 9.15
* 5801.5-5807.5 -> 8.98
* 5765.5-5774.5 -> 8.99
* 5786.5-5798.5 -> 9.17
